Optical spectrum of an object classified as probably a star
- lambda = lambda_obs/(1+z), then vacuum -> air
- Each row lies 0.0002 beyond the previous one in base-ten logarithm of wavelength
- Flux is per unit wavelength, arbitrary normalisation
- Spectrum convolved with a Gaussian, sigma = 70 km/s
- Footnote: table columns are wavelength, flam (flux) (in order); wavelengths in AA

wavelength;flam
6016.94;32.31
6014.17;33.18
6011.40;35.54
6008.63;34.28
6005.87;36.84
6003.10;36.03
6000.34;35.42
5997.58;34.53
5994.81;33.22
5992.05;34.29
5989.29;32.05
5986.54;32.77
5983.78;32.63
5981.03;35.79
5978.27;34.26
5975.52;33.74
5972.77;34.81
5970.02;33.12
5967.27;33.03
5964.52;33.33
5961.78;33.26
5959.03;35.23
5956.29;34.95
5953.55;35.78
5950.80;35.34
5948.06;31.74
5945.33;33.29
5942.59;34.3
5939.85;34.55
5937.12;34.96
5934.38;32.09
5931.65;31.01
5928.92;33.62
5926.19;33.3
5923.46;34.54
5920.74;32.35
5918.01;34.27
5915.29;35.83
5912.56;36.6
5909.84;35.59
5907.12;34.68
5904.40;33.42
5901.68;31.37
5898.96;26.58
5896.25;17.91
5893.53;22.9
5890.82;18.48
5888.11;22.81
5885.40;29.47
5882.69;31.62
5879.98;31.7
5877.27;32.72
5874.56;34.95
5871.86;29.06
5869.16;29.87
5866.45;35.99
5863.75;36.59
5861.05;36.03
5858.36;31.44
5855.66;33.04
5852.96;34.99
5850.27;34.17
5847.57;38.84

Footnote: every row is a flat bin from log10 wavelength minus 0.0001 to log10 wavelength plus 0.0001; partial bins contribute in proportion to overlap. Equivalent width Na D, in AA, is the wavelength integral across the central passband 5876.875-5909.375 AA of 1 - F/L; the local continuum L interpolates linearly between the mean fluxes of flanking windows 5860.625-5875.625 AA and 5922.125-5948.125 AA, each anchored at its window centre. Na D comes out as 5.5 AA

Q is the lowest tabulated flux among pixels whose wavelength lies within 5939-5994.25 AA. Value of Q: 31.74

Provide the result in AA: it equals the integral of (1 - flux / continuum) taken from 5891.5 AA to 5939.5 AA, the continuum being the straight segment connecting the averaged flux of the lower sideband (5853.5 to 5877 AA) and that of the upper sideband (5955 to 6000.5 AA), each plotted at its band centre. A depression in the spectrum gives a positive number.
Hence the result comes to 2.7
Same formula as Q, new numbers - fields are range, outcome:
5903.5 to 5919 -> 33.42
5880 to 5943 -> 17.91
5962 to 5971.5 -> 33.03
